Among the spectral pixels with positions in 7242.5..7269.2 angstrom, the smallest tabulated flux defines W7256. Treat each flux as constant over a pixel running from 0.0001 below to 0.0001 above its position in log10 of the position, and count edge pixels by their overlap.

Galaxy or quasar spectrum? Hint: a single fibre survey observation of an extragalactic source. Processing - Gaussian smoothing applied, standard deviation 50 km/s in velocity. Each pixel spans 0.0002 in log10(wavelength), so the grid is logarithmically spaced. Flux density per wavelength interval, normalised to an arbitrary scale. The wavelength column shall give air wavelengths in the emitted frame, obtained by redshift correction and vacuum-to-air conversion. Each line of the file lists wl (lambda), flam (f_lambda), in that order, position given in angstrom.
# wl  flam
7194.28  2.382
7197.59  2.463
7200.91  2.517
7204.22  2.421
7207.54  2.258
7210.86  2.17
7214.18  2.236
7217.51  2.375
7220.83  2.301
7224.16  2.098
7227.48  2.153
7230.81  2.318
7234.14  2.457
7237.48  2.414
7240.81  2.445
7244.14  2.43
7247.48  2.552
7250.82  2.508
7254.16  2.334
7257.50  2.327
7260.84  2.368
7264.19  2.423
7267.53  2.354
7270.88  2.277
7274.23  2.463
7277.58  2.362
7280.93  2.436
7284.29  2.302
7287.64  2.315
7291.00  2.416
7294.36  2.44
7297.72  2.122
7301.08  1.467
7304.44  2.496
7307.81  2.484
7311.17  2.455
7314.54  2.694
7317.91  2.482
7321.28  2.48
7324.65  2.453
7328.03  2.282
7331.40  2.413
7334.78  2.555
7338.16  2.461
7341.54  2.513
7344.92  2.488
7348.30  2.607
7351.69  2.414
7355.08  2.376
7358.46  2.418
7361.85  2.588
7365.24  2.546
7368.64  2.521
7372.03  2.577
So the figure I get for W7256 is 2.327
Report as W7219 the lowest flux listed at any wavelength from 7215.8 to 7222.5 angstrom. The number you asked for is 2.301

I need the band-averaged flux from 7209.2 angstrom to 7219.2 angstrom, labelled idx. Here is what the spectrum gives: 2.26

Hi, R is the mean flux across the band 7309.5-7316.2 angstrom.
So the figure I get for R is 2.57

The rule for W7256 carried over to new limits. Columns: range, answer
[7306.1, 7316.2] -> 2.455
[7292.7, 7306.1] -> 1.467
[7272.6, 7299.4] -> 2.122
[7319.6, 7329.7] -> 2.282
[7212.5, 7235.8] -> 2.098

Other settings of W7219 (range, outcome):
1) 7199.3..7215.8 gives 2.17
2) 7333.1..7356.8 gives 2.376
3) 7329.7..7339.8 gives 2.413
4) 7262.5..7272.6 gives 2.277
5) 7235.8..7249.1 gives 2.414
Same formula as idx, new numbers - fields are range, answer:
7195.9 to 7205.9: 2.47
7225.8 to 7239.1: 2.33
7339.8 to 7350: 2.54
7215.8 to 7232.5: 2.25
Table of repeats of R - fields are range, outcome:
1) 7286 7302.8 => 2.15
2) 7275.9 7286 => 2.37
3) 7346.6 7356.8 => 2.47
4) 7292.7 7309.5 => 2.2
